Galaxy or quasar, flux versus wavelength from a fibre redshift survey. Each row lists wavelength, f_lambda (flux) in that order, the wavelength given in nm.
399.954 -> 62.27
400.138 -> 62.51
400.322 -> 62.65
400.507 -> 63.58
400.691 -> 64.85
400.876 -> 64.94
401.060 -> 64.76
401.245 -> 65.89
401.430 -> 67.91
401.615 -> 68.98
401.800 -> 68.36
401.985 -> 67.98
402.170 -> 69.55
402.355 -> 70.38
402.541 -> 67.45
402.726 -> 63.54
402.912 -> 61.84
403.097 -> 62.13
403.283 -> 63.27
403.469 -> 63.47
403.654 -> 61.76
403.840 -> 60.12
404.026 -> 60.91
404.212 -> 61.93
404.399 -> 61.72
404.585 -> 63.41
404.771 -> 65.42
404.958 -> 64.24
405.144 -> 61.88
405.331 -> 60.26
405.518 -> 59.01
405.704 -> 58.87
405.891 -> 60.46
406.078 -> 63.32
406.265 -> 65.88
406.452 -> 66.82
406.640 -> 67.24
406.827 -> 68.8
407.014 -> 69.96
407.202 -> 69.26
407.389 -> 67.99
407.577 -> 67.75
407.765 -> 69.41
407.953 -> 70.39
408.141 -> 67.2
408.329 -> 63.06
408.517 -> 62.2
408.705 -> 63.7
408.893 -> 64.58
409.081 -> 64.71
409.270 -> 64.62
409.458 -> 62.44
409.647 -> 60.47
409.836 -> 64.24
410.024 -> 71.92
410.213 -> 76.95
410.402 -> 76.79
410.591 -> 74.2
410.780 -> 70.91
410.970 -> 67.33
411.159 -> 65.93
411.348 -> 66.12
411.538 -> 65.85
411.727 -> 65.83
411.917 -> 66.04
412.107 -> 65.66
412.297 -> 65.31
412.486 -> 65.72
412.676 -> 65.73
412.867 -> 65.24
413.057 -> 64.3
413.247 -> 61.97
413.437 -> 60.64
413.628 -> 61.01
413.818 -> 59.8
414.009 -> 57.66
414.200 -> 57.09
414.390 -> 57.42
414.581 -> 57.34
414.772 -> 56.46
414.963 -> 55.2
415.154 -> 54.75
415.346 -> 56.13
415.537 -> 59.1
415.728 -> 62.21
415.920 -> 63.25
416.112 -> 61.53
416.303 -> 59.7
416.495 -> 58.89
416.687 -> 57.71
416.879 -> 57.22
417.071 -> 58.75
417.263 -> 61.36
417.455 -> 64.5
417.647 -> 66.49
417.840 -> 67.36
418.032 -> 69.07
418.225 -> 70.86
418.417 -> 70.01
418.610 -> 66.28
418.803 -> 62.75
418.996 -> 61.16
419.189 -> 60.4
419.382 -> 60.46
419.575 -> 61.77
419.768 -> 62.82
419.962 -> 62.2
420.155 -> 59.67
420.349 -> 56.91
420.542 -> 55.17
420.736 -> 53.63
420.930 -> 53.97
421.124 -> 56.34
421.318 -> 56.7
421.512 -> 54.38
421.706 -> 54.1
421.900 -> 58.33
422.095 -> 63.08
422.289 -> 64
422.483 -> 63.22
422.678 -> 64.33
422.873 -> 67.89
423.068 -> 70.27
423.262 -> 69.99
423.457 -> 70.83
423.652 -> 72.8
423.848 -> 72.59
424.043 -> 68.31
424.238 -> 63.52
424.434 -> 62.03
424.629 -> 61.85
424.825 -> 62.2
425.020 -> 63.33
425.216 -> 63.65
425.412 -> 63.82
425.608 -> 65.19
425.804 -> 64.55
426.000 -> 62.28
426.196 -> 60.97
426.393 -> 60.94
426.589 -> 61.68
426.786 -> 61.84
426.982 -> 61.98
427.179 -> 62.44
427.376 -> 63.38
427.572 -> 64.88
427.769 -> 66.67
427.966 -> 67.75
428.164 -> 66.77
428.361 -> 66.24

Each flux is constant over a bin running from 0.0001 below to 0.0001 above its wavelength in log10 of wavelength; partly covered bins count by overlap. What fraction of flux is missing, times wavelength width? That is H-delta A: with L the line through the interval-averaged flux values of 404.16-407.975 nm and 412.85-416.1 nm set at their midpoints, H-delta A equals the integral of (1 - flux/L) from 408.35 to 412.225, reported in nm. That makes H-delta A -0.305 nm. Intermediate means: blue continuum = 64.9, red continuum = 59.3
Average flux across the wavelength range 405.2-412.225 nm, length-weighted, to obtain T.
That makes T 66.4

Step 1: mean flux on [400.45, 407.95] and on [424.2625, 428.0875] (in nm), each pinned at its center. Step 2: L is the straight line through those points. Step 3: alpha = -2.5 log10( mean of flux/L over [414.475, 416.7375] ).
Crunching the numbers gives 0.10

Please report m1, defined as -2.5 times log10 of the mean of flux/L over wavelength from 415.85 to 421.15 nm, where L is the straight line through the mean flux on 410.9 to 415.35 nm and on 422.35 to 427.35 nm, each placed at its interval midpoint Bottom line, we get 0.03 mag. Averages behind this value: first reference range 61.9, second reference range 64.9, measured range 61.5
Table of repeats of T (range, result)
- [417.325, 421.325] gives 61.9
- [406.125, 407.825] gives 67.9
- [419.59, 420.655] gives 59.4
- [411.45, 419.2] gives 62.1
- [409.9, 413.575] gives 67.4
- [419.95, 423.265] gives 59.9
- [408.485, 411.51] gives 67.4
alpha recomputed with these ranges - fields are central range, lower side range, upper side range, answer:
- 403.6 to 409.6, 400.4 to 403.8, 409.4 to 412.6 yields 0.04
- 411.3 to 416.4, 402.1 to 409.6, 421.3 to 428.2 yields 0.05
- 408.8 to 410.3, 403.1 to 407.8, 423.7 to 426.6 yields -0.04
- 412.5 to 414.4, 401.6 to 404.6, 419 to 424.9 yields 0.03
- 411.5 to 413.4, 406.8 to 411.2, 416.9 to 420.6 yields 0.02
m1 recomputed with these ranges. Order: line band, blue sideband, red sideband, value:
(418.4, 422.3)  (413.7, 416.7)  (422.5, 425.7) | 0.06 mag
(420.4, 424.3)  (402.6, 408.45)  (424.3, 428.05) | 0.01 mag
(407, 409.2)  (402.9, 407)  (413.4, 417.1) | -0.08 mag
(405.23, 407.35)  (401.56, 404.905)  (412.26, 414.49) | -0.02 mag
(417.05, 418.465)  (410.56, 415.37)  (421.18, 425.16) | -0.05 mag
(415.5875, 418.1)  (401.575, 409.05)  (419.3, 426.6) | 0.02 mag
